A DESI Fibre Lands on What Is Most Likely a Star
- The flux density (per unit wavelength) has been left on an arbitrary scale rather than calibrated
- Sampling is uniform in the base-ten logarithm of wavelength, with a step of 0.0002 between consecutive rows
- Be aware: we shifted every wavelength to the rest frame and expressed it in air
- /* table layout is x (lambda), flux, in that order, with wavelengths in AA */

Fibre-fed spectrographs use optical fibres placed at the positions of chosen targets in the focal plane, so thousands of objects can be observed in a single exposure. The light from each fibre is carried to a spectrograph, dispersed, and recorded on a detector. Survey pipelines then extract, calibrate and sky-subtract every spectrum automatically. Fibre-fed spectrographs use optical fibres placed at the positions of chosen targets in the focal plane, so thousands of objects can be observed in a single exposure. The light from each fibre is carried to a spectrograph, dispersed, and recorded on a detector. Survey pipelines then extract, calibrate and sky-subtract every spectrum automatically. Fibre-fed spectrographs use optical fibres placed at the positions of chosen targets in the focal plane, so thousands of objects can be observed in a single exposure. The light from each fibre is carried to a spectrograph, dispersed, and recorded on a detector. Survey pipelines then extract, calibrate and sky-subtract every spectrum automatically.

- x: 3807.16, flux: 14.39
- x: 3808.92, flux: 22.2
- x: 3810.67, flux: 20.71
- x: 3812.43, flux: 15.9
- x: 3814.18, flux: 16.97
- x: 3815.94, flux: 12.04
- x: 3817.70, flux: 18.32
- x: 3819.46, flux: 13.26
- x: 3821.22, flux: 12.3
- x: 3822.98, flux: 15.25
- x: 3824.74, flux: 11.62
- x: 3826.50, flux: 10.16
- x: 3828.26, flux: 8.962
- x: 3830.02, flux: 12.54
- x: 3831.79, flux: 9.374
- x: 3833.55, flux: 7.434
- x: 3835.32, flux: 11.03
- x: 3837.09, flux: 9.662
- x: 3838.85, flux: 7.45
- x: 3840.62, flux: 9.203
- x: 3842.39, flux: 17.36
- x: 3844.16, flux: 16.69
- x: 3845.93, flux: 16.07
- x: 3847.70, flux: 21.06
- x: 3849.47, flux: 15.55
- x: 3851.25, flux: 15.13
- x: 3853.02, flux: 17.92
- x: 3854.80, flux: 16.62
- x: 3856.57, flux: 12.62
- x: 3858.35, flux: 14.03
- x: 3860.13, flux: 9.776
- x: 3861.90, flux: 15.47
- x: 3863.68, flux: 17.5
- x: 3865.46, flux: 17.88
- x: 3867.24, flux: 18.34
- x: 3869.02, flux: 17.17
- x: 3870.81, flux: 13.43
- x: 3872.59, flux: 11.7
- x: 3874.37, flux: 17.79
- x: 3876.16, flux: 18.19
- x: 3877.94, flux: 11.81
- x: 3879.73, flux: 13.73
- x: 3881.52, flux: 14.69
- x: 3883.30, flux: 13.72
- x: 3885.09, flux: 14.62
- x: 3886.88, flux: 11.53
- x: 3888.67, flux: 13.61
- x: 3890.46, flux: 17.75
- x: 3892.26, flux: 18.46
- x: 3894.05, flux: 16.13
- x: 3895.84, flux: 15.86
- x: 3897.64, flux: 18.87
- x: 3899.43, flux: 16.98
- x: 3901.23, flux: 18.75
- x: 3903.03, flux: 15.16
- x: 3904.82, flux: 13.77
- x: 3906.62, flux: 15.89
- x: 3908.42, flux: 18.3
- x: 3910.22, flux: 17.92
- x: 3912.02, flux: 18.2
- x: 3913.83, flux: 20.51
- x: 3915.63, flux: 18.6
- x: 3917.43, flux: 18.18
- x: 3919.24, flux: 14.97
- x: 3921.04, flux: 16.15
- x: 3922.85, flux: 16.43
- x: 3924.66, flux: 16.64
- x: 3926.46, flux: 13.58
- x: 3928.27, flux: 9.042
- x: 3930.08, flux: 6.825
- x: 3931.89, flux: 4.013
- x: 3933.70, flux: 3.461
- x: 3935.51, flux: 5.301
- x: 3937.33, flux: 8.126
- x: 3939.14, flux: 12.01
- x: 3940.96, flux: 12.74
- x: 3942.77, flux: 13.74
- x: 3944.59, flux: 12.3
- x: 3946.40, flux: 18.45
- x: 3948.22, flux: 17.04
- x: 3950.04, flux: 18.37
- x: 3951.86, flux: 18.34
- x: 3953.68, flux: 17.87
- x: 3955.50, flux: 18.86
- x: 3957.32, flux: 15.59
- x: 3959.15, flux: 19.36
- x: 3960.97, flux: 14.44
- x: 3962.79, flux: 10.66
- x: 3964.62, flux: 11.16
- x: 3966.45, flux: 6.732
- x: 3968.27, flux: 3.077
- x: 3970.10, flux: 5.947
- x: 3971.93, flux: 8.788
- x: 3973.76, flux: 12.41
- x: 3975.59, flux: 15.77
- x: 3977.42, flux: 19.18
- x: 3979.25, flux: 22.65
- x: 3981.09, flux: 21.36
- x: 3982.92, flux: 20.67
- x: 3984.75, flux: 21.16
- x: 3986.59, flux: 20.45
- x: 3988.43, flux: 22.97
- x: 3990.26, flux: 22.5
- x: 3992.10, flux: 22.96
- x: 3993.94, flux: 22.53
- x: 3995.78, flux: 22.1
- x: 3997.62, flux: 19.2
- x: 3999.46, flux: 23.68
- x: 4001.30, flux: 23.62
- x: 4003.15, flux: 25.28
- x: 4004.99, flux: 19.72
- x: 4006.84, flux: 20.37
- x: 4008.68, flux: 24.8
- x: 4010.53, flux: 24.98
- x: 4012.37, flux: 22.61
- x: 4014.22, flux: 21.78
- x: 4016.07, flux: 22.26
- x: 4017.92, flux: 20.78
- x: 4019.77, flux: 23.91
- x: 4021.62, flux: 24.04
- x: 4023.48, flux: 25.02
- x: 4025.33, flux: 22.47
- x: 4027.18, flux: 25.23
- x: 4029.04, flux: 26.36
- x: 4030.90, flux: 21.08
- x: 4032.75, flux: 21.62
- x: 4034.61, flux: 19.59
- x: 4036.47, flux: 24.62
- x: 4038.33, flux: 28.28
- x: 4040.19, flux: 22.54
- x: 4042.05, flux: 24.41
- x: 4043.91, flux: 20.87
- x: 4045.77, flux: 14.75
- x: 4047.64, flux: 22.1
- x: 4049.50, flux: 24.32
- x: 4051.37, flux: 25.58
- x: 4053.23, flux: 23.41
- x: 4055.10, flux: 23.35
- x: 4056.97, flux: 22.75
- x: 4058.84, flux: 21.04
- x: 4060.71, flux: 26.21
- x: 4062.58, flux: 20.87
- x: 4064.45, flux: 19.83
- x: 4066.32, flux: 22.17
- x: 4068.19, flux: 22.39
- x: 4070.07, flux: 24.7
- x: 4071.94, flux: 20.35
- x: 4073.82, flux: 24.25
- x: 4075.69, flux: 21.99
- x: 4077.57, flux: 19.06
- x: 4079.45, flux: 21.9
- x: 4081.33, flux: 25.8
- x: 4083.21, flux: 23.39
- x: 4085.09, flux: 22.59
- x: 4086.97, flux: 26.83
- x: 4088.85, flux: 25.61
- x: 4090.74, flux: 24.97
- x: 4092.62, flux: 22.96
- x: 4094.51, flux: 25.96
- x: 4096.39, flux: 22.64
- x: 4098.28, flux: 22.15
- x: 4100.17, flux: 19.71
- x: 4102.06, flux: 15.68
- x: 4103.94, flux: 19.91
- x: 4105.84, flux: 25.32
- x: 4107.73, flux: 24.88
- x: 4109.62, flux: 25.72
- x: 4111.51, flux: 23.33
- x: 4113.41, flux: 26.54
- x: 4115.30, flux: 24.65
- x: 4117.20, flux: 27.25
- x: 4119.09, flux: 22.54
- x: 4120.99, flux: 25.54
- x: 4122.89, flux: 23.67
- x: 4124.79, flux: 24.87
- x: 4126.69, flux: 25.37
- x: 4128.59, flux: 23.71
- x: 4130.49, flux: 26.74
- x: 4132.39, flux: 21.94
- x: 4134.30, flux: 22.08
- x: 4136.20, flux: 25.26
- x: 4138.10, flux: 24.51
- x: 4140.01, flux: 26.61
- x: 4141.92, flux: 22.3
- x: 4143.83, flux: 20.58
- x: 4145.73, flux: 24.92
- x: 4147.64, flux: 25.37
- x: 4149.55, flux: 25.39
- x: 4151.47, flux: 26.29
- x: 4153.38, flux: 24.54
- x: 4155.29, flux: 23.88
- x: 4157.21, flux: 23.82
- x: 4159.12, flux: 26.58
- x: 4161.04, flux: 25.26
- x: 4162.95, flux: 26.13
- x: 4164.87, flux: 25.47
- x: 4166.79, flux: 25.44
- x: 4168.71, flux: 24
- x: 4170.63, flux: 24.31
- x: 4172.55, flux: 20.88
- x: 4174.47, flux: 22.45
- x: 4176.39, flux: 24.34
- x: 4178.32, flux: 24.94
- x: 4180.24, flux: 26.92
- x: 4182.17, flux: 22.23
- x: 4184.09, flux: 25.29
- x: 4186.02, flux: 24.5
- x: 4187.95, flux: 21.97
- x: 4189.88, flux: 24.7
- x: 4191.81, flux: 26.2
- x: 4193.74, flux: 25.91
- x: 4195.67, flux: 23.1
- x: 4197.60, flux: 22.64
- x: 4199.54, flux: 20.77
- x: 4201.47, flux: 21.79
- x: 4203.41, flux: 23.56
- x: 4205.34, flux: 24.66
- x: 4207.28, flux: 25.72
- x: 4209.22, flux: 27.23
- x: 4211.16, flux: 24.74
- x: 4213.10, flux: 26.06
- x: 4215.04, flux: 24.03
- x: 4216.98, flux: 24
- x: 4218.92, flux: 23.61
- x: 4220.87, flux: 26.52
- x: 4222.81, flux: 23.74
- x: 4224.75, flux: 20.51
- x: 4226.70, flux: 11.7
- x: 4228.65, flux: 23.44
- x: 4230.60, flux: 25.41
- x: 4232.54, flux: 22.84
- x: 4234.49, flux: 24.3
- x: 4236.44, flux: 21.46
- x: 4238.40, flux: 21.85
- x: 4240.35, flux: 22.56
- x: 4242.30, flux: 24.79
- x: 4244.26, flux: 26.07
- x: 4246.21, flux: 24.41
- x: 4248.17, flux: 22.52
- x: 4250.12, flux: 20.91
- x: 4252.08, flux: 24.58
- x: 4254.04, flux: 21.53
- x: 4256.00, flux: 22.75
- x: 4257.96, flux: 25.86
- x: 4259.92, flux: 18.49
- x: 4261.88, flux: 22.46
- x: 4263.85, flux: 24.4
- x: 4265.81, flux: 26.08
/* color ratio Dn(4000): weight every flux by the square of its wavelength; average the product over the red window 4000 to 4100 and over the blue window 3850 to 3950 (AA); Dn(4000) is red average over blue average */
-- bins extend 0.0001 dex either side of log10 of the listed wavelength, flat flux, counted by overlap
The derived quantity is 1.69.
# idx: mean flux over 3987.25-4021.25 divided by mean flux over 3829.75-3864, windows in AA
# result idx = 1.66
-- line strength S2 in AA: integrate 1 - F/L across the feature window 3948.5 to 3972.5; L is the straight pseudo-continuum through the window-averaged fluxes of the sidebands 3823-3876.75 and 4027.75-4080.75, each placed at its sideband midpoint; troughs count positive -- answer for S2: 6.90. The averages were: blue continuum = 13.9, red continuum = 22.6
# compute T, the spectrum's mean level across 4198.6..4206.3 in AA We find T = 22.7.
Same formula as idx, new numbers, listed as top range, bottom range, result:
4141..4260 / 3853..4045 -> 1.38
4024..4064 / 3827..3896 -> 1.61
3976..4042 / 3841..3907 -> 1.44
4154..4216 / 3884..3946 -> 1.71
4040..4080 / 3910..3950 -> 1.66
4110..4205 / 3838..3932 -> 1.59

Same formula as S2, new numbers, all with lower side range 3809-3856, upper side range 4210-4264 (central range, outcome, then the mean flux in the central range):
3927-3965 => 8.6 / 12.8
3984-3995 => -2.9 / 22.1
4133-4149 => -2.3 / 24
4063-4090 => -4.8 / 22.9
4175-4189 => -1.6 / 24.3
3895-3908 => -0.9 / 16.5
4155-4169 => -2.5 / 25.2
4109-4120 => -2.6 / 25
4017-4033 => -4.6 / 23.5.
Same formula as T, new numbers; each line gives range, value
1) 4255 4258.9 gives 24.3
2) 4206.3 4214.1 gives 25.9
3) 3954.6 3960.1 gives 17.9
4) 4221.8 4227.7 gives 18.7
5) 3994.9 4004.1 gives 22.8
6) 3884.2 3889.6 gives 13.3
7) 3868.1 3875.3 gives 15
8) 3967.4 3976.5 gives 9.22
